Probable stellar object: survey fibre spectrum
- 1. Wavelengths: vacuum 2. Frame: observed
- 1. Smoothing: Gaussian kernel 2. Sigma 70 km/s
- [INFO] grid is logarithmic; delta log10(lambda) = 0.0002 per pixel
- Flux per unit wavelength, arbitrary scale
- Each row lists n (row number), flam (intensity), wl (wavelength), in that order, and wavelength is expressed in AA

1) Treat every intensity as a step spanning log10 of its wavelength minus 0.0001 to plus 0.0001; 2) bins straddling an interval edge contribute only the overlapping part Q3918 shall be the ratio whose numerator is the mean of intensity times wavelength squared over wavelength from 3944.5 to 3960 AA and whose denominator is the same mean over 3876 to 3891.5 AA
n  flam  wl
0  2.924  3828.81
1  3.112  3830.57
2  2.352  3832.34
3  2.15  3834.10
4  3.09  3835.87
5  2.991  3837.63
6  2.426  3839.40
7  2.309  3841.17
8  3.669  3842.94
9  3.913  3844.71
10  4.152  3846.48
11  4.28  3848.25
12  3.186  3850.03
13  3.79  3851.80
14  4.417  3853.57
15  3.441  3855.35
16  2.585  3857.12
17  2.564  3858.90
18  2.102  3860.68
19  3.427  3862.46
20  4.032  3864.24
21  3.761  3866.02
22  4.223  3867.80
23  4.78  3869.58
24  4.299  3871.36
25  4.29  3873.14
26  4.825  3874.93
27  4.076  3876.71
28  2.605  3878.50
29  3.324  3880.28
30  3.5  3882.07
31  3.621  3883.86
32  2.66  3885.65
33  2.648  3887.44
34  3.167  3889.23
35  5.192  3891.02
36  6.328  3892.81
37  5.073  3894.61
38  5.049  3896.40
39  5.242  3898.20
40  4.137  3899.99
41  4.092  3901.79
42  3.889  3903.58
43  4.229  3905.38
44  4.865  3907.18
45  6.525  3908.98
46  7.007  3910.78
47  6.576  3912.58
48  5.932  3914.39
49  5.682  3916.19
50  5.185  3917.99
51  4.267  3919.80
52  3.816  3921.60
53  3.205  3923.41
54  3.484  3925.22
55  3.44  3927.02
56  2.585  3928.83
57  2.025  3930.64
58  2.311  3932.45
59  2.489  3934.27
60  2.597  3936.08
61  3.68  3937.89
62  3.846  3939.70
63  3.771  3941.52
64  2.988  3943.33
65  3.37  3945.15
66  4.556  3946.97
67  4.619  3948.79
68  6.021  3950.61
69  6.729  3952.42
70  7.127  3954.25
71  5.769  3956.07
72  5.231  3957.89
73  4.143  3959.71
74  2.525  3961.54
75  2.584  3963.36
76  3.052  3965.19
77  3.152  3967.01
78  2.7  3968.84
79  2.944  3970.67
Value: 1.65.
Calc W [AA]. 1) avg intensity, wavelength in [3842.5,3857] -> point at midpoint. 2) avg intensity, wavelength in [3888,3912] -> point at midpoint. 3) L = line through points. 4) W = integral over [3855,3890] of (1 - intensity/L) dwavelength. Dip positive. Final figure 6.6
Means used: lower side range 3.8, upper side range 4.97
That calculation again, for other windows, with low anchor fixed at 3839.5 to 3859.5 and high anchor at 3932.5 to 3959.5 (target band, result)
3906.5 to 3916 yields -4.9 AA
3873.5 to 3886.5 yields 0.7 AA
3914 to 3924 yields -1.3 AA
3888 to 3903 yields -3.1 AA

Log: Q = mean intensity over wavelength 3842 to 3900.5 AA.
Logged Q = 3.89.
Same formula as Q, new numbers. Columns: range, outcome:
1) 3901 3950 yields 4.12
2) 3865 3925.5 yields 4.47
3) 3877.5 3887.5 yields 3.1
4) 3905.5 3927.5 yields 5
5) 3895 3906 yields 4.48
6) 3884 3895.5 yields 4.14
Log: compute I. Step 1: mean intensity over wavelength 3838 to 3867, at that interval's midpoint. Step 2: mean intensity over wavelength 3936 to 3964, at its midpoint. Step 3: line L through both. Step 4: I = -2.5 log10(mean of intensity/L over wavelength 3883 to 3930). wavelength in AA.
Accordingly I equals -0.15 mag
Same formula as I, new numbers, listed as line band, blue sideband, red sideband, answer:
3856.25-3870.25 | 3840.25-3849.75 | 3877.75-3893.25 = 0.063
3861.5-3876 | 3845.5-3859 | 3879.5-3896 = -0.111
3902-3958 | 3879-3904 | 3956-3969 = -0.163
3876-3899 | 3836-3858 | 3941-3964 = -0.039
